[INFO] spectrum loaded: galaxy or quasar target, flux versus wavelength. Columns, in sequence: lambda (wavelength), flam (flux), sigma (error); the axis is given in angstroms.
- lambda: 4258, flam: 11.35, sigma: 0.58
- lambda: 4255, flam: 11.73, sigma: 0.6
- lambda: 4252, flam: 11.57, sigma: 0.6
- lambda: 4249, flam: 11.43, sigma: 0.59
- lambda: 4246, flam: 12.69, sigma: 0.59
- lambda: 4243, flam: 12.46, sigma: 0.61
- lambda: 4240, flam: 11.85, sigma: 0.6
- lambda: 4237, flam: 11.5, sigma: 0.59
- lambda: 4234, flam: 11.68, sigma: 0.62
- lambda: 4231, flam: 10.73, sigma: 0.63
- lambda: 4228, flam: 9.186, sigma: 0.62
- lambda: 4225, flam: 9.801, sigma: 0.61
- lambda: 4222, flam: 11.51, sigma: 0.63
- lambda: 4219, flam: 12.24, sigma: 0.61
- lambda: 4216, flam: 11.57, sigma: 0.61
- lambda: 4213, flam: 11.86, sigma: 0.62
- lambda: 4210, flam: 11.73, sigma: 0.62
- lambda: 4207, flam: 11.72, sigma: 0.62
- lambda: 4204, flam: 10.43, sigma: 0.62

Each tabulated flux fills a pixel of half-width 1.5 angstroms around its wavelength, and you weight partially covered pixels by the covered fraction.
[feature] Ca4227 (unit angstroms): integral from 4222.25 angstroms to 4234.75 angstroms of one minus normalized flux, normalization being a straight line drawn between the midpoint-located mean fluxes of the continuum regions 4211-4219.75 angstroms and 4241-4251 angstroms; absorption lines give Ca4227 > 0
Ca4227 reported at 1.66 angstroms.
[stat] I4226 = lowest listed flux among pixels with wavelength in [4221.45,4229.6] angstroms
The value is 9.186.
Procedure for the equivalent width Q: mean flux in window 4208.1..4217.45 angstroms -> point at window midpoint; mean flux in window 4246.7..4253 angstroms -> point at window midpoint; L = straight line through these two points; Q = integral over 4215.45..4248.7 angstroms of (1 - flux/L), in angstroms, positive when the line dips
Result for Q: 0.86 angstroms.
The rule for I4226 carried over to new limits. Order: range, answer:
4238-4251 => 11.43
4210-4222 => 11.51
